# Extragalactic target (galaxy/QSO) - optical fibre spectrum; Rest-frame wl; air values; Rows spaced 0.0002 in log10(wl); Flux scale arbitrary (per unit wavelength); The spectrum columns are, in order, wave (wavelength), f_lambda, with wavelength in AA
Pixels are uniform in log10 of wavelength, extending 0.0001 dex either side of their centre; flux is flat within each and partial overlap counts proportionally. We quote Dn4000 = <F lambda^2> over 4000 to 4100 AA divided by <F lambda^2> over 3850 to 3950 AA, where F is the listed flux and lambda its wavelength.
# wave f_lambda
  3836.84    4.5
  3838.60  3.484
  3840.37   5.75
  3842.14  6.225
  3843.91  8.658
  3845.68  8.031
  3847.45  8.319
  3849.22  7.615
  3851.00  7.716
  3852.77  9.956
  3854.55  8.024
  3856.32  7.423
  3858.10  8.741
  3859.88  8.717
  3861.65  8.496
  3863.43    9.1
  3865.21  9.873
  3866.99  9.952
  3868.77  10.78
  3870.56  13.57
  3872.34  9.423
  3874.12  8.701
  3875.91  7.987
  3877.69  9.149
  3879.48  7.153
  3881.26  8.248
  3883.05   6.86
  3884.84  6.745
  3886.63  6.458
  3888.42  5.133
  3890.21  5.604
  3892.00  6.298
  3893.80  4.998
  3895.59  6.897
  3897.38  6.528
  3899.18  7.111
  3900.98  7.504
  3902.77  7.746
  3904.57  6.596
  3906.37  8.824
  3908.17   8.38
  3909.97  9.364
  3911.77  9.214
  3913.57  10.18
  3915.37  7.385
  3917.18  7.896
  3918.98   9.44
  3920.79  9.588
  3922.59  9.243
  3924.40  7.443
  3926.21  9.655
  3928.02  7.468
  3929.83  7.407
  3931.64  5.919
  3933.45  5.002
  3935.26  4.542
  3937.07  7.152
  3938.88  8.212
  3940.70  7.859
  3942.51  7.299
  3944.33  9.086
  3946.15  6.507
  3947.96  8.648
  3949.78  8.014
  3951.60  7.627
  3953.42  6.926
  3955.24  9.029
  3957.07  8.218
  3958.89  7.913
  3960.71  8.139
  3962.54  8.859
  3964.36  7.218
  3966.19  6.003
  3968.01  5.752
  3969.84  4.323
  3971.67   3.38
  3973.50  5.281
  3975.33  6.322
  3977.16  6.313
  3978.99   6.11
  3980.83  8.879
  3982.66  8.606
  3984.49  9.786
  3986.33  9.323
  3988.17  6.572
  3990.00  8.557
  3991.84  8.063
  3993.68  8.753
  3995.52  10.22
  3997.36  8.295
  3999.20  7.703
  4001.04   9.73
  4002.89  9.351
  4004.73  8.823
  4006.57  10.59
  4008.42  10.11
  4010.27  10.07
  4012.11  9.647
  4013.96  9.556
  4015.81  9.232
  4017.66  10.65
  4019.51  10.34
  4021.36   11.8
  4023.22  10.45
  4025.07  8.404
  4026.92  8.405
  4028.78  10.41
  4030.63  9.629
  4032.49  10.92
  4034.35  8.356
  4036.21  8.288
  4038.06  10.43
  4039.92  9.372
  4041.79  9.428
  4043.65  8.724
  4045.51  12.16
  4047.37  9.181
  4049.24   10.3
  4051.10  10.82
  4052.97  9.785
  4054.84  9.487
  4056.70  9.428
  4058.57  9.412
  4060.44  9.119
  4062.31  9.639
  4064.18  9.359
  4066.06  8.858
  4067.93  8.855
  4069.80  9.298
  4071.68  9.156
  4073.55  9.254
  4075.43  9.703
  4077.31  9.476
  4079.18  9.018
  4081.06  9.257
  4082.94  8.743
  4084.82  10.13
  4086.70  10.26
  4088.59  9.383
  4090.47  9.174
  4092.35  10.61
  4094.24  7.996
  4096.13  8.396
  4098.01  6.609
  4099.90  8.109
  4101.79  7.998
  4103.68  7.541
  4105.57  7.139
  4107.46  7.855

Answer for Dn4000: 1.3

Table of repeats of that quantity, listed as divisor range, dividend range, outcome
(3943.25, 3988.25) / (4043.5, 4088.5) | 1.37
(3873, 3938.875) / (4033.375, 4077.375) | 1.36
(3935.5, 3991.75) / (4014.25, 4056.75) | 1.38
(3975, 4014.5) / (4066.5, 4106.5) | 1.06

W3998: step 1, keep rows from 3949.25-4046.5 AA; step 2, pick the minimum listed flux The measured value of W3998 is 3.38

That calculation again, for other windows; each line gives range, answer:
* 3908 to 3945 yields 4.542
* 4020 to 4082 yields 8.288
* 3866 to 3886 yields 6.745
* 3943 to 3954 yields 6.507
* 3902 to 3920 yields 6.596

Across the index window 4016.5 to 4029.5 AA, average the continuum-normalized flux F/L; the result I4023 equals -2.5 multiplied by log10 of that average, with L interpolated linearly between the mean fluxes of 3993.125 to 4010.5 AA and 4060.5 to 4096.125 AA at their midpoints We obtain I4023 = -0.08 mag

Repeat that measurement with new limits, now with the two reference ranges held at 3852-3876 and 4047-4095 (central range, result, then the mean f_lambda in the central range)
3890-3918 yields 0.23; 7.58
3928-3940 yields 0.40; 6.48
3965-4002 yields 0.26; 7.4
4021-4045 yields -0.02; 9.58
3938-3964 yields 0.18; 8.01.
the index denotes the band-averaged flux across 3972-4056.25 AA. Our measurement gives 9.15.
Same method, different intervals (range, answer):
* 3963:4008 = 7.71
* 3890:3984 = 7.41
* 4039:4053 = 9.98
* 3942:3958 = 7.94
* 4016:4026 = 10.2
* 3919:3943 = 7.52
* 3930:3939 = 6.09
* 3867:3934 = 7.93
